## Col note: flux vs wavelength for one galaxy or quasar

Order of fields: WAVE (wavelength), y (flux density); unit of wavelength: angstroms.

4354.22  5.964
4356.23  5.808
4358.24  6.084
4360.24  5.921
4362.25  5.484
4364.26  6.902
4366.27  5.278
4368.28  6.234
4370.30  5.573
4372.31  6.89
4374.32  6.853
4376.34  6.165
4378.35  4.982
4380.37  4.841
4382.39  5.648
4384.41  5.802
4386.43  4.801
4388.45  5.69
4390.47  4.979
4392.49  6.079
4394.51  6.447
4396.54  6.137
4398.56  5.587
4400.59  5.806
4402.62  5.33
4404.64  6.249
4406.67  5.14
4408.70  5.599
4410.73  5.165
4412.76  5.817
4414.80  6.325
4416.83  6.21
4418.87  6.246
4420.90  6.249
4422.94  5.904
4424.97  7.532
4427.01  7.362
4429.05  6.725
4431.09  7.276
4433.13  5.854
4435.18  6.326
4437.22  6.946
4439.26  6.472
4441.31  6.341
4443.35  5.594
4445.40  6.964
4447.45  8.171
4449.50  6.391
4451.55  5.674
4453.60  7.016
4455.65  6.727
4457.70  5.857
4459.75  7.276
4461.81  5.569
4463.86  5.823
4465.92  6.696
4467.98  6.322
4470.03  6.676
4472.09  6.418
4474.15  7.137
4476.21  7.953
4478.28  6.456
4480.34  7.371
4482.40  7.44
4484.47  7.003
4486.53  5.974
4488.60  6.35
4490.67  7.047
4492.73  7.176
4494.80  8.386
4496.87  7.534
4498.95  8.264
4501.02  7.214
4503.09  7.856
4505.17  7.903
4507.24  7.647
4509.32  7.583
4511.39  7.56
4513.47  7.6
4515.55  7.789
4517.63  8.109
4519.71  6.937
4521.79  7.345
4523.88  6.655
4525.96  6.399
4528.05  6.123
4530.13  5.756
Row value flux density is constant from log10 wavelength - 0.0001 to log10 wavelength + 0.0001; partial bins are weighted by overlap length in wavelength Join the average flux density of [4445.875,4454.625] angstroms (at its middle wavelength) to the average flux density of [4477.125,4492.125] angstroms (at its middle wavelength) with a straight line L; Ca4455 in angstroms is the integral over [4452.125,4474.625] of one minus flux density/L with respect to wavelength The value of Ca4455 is 1.2 angstroms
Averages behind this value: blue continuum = 6.82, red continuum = 6.83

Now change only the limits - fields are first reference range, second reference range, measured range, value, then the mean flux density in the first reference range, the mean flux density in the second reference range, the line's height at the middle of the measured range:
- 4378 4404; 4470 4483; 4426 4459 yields -0.7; 5.57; 7.08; 6.48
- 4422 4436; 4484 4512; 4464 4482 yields 0.8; 6.72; 7.4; 7.15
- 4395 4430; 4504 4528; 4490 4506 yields -1.2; 6.09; 7.36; 7.14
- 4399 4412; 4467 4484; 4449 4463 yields 0.5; 5.56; 6.98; 6.58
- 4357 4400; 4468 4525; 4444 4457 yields -0.1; 5.83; 7.29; 6.72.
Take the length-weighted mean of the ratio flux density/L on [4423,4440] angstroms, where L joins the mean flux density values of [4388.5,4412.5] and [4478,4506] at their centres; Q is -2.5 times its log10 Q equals -0.09 mag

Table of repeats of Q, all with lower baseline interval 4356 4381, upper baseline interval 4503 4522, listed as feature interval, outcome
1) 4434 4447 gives 0.05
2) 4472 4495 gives 0.04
